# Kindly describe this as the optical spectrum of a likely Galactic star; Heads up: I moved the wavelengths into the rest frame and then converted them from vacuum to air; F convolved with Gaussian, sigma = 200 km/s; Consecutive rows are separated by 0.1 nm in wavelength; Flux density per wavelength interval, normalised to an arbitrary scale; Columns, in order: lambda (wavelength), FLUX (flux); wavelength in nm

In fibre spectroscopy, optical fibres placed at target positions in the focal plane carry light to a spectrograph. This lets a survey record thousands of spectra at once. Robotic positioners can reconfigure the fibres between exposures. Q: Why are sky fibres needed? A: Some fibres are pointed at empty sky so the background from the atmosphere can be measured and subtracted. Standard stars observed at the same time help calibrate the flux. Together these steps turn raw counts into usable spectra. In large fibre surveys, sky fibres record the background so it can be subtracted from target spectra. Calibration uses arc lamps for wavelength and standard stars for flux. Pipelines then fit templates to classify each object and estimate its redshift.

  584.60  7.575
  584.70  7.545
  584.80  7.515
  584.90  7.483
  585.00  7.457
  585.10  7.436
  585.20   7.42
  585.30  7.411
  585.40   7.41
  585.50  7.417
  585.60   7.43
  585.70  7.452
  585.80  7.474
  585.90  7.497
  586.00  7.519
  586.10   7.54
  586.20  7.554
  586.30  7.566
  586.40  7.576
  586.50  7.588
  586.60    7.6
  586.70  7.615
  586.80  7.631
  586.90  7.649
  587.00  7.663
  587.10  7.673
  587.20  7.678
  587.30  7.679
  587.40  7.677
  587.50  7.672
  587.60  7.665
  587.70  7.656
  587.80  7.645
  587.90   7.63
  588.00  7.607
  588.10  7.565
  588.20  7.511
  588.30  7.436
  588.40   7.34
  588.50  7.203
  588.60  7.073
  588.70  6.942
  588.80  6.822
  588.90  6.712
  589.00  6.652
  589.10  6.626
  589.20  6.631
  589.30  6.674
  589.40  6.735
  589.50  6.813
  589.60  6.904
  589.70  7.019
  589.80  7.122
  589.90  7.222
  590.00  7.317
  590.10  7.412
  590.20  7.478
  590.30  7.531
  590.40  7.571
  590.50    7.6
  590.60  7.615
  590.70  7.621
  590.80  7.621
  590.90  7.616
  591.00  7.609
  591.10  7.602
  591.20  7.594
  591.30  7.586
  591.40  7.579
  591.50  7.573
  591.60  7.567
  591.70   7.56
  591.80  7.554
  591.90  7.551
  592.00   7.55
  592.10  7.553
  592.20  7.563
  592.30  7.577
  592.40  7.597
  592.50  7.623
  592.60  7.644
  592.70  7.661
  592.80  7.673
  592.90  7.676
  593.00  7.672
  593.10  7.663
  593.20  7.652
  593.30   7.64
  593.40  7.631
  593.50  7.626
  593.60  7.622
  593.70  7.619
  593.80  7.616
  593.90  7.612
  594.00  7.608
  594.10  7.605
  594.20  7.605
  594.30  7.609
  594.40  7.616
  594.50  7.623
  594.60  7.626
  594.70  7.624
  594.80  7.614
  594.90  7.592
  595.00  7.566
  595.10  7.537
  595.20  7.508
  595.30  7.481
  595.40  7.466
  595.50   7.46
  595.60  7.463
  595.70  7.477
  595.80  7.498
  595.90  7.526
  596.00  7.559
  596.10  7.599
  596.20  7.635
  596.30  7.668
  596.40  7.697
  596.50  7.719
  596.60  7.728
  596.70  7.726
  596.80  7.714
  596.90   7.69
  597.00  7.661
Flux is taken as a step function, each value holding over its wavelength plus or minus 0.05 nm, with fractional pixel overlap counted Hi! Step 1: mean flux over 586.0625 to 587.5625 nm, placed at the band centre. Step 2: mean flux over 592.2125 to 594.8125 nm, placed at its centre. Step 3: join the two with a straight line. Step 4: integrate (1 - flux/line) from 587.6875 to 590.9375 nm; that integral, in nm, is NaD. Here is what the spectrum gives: 0.17 nm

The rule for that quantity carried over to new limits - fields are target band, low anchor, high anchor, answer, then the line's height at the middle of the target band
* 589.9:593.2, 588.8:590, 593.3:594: -0.16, 7.24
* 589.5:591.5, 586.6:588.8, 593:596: 0.03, 7.54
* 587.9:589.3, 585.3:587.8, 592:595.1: 0.09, 7.59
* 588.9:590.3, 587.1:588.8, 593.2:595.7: 0.10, 7.51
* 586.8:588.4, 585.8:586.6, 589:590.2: -0.07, 7.31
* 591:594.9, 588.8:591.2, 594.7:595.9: -0.12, 7.38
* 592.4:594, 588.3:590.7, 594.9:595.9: -0.06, 7.35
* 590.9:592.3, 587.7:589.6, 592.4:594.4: -0.03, 7.43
